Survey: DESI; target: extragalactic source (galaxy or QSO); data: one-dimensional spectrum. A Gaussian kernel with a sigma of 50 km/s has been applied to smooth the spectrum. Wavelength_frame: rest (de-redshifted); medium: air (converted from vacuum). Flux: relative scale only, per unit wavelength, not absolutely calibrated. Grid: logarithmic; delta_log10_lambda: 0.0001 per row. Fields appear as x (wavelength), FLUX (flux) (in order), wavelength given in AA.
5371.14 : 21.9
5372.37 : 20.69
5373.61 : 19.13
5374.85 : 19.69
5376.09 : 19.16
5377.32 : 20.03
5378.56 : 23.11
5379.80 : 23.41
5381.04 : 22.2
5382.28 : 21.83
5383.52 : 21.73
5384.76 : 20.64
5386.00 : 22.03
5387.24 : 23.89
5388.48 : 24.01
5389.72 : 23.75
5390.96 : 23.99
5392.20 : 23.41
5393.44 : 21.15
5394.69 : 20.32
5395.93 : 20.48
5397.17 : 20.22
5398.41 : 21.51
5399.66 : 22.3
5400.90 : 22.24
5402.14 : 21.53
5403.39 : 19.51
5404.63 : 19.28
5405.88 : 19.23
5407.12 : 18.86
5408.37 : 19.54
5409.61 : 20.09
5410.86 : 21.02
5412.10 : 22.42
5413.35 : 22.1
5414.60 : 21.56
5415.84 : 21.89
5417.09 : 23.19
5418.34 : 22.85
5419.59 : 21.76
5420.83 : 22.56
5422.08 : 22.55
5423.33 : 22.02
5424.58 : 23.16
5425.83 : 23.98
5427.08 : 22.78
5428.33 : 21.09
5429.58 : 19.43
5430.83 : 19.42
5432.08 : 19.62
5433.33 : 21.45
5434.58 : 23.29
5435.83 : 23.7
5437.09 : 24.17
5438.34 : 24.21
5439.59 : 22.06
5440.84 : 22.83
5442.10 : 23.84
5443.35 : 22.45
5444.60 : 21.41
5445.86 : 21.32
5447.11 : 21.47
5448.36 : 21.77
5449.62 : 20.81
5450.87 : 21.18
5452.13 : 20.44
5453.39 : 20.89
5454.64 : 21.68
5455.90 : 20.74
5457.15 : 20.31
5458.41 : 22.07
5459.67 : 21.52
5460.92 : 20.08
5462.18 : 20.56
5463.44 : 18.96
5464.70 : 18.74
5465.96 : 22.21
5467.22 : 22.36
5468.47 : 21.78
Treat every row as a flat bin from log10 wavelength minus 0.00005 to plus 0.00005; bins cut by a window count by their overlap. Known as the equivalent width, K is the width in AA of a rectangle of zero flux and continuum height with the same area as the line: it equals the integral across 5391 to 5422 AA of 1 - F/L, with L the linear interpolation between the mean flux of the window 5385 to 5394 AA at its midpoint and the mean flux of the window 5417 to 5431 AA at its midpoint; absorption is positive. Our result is 1.81 AA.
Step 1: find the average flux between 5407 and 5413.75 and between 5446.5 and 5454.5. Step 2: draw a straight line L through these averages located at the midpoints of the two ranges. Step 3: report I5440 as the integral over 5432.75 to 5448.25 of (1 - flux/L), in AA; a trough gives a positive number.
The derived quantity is -1.2 AA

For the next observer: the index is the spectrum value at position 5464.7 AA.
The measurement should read 18.74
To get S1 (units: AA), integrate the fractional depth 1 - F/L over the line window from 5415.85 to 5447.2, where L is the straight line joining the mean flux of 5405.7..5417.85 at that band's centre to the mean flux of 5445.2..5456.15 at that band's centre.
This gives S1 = -1.72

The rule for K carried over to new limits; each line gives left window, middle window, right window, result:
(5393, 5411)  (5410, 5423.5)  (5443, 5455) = -0.9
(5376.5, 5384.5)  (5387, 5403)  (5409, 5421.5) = -0.1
